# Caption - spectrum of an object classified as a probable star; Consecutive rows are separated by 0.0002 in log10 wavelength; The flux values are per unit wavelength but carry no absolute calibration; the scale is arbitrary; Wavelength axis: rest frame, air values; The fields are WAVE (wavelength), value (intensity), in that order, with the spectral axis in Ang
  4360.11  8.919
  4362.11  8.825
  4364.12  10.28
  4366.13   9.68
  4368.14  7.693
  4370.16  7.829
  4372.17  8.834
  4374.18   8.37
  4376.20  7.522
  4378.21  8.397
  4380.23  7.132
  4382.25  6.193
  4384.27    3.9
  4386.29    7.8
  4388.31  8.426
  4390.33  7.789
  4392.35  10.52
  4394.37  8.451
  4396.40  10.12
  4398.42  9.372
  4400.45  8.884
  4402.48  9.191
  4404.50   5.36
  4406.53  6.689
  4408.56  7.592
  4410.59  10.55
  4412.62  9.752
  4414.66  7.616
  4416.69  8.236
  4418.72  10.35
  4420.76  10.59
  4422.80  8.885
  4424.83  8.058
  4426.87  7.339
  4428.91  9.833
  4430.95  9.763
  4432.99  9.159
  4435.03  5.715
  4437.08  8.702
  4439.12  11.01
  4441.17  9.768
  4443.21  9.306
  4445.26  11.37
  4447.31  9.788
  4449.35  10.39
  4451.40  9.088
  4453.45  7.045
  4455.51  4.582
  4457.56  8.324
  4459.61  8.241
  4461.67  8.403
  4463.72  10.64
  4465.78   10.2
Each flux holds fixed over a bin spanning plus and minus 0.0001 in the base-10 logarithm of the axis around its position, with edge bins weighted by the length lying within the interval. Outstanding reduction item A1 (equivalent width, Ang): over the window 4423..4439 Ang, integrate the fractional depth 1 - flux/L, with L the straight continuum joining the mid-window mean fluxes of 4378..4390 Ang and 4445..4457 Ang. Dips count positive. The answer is -1.0 Ang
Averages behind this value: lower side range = 6.92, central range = 8.54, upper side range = 8.52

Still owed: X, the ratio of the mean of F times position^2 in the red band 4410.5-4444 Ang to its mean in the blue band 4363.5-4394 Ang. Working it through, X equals 1.2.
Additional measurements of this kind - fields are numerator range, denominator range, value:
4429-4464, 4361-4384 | 1.13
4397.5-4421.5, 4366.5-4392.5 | 1.14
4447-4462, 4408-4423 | 0.90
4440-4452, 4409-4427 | 1.12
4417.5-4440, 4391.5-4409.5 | 1.08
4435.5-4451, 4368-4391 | 1.36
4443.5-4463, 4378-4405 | 1.11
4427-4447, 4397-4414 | 1.12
